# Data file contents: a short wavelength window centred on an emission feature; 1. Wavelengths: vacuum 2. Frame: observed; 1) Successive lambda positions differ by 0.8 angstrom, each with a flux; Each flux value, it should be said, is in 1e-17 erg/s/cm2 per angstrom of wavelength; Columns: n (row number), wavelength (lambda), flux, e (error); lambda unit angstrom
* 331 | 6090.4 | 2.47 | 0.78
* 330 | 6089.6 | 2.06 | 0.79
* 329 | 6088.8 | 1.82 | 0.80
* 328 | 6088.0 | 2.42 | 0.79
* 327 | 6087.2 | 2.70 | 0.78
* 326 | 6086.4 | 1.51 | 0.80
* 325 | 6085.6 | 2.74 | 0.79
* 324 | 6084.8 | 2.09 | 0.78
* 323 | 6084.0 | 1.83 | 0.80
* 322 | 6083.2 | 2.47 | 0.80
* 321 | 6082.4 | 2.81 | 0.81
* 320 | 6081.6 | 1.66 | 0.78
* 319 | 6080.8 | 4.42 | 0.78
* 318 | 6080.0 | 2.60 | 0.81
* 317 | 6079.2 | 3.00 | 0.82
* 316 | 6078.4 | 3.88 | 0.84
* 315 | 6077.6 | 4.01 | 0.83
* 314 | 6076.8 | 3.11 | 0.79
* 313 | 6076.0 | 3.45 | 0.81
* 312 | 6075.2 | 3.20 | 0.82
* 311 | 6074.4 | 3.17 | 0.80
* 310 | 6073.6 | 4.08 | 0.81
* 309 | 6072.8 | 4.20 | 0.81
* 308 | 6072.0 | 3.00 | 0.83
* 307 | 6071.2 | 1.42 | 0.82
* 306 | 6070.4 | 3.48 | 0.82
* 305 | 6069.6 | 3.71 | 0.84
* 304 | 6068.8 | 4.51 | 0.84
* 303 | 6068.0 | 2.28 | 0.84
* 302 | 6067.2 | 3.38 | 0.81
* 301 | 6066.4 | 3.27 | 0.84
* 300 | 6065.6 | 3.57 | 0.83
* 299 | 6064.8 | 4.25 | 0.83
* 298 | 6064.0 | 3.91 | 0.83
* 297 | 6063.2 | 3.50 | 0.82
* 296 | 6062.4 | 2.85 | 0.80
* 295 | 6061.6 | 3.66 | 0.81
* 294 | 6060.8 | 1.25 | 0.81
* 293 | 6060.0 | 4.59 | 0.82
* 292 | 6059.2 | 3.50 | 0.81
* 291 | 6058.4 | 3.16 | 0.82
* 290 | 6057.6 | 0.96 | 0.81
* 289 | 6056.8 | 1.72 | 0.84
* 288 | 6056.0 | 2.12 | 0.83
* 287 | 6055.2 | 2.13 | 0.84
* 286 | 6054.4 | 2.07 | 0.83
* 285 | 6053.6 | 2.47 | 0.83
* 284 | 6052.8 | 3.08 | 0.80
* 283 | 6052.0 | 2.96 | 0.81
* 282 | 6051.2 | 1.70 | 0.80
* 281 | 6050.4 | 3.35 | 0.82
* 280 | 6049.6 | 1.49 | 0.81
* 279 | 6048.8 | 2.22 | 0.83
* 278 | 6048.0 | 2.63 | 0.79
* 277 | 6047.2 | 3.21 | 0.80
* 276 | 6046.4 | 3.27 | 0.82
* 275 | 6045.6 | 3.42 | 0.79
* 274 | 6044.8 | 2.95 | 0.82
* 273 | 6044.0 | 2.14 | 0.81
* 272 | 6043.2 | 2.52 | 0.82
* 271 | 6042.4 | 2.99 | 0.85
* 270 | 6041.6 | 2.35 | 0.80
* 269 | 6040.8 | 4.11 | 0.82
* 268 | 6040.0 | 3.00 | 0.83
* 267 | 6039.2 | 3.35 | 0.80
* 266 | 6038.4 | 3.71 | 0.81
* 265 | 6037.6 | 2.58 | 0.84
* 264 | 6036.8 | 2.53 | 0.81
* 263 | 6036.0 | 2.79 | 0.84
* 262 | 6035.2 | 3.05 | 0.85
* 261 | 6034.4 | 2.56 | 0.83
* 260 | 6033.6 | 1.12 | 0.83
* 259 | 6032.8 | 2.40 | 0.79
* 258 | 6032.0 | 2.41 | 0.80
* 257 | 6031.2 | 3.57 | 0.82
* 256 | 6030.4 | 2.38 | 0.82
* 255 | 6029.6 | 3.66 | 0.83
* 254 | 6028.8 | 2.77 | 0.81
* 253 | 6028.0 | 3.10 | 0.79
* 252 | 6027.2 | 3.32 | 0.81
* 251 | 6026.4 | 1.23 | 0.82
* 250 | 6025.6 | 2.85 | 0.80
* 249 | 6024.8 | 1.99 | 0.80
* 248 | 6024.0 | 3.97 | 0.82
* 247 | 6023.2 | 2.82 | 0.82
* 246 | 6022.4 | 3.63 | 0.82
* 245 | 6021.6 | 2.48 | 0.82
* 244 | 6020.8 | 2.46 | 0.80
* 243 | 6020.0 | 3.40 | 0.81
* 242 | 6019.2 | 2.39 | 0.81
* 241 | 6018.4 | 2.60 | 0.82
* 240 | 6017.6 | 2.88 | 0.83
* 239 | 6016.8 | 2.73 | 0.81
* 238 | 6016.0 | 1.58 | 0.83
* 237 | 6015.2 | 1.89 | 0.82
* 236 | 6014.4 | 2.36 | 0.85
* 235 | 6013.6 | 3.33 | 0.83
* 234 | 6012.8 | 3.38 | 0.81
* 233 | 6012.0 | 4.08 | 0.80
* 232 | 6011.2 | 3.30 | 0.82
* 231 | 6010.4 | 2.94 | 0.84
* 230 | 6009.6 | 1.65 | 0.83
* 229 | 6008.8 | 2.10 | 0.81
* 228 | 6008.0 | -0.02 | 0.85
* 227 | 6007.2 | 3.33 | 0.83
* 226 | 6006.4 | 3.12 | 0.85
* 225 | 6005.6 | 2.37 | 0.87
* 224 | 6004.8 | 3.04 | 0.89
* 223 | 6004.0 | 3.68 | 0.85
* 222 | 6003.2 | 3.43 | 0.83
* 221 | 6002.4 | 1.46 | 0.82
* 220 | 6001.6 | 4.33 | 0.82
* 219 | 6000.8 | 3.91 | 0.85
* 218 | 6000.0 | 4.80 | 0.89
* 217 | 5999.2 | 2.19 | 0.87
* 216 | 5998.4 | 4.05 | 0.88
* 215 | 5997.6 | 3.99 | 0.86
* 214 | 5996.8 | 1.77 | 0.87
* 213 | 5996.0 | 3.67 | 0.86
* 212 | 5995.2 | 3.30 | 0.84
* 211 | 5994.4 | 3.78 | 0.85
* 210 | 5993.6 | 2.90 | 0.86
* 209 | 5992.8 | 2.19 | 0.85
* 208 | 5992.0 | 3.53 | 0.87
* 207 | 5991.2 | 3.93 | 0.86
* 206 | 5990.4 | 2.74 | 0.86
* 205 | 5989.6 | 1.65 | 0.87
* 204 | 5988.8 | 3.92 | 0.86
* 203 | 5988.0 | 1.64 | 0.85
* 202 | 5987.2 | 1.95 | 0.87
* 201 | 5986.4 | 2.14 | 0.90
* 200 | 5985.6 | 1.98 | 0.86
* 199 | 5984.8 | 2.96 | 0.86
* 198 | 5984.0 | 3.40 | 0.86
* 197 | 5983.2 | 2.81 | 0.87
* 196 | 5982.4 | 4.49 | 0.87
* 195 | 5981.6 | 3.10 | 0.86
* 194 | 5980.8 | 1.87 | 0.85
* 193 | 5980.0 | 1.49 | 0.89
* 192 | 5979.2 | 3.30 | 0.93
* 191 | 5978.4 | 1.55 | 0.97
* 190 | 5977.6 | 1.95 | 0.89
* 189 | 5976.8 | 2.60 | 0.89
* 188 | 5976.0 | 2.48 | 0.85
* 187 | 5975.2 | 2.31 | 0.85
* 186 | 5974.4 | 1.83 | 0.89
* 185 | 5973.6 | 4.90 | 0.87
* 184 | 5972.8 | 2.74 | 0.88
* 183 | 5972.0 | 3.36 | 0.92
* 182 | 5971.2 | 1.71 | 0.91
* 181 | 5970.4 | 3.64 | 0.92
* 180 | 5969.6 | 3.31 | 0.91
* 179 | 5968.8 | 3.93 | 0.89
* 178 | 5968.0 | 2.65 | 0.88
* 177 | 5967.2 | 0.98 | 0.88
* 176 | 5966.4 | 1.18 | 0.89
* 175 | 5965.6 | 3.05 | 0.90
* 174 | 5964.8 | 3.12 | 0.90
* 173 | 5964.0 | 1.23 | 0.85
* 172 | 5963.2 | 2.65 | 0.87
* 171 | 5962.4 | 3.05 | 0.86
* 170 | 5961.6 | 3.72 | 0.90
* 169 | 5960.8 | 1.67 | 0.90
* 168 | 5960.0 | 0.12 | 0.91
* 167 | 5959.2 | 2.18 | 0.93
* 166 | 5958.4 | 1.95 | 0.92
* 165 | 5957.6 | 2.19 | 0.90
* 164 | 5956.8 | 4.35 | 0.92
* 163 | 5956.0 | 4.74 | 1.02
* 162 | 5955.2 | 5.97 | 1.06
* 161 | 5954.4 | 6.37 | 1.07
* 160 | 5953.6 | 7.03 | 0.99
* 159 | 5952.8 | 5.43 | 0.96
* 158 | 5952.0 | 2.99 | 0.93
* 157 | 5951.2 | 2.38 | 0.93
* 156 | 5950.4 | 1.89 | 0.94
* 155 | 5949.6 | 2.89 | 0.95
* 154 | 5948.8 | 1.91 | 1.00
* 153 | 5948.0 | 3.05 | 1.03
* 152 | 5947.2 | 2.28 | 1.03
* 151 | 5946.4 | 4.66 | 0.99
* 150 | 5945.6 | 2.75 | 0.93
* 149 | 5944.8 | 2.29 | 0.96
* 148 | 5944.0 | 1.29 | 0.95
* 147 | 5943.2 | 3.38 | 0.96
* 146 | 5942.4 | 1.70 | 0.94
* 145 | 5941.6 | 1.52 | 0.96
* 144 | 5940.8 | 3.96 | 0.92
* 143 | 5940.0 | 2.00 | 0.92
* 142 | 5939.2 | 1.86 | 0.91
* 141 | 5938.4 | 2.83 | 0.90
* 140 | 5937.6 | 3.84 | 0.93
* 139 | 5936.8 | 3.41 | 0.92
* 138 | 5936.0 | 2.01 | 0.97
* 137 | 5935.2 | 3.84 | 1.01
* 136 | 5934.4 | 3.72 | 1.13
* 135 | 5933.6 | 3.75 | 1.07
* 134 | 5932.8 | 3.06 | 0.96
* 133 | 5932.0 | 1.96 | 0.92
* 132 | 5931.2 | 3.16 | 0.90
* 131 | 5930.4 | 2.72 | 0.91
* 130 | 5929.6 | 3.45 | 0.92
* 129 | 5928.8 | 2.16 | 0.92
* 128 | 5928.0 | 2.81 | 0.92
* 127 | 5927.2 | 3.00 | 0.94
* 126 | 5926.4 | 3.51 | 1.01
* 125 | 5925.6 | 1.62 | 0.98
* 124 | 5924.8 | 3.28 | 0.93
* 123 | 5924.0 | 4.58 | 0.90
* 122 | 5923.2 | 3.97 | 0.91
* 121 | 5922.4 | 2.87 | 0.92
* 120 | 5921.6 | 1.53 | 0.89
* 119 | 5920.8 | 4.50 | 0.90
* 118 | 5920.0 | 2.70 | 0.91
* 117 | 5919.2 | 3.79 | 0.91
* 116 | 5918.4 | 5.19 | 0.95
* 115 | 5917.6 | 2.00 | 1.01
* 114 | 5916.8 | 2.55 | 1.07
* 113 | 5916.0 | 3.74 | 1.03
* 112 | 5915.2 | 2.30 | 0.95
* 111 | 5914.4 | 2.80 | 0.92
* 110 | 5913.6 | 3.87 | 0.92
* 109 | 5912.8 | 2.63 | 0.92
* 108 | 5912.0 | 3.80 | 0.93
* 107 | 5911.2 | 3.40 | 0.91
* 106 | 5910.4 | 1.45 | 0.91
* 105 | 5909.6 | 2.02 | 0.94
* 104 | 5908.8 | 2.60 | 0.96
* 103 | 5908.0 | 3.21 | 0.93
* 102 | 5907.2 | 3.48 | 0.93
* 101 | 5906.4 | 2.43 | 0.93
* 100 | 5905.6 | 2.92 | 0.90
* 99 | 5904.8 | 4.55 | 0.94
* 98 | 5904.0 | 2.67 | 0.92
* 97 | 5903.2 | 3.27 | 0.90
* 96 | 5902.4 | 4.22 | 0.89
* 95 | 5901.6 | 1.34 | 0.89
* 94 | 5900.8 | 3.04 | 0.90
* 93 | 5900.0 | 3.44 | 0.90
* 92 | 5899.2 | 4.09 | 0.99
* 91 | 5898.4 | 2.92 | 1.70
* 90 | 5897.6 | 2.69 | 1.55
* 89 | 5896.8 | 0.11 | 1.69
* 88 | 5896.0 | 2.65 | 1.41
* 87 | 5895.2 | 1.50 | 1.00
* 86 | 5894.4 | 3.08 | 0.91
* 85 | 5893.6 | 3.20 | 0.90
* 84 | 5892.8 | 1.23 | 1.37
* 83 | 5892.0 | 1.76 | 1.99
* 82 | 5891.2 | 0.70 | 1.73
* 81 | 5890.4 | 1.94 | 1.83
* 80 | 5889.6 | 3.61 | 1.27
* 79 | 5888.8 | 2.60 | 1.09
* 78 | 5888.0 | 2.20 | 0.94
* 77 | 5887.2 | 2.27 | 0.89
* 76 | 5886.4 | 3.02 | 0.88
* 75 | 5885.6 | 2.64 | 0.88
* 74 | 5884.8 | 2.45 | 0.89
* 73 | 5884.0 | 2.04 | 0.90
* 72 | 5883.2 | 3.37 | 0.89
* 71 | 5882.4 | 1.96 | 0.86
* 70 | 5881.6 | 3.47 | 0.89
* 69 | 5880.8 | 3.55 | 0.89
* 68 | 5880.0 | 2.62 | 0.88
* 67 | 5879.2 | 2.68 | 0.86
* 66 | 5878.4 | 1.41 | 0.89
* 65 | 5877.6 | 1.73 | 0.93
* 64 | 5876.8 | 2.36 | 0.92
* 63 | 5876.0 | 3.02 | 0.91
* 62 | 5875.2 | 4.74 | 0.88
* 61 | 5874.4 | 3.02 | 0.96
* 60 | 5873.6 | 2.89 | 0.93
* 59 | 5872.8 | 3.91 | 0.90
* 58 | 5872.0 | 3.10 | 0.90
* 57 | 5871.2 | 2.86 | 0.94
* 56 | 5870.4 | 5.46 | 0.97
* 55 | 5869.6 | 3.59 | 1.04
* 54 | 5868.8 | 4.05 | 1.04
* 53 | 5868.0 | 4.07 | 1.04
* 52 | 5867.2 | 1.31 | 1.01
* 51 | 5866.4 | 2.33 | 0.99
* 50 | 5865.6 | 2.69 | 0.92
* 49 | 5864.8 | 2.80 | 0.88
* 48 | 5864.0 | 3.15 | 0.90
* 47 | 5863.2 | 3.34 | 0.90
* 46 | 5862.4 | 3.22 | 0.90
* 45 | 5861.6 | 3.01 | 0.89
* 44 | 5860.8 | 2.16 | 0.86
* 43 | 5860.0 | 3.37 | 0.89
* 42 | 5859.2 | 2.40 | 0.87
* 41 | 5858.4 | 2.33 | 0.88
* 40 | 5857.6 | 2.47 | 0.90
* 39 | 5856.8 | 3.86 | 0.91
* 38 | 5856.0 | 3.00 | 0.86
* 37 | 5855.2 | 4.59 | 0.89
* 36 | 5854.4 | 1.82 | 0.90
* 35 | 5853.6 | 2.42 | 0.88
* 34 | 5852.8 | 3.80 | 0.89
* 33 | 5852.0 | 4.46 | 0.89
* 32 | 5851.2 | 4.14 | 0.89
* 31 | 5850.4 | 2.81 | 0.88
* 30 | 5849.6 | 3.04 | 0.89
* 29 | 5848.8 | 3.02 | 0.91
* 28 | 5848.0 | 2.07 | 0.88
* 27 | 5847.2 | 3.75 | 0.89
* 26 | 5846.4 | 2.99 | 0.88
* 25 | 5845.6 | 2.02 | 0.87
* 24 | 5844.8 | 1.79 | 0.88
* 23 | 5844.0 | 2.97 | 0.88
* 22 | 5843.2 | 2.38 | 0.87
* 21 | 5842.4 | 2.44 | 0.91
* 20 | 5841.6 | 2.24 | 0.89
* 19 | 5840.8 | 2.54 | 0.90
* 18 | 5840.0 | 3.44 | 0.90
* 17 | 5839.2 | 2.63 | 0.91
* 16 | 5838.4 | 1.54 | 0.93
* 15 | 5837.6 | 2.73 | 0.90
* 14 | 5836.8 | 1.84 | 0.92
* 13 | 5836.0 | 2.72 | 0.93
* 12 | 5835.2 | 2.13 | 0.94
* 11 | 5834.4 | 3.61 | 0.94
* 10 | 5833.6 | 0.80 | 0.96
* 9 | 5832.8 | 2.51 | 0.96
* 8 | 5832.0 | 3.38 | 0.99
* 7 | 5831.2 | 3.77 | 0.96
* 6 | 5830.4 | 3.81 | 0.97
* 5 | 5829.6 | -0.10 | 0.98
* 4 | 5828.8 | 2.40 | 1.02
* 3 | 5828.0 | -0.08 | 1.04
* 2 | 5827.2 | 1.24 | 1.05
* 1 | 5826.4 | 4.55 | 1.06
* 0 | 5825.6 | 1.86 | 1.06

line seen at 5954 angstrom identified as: H-beta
